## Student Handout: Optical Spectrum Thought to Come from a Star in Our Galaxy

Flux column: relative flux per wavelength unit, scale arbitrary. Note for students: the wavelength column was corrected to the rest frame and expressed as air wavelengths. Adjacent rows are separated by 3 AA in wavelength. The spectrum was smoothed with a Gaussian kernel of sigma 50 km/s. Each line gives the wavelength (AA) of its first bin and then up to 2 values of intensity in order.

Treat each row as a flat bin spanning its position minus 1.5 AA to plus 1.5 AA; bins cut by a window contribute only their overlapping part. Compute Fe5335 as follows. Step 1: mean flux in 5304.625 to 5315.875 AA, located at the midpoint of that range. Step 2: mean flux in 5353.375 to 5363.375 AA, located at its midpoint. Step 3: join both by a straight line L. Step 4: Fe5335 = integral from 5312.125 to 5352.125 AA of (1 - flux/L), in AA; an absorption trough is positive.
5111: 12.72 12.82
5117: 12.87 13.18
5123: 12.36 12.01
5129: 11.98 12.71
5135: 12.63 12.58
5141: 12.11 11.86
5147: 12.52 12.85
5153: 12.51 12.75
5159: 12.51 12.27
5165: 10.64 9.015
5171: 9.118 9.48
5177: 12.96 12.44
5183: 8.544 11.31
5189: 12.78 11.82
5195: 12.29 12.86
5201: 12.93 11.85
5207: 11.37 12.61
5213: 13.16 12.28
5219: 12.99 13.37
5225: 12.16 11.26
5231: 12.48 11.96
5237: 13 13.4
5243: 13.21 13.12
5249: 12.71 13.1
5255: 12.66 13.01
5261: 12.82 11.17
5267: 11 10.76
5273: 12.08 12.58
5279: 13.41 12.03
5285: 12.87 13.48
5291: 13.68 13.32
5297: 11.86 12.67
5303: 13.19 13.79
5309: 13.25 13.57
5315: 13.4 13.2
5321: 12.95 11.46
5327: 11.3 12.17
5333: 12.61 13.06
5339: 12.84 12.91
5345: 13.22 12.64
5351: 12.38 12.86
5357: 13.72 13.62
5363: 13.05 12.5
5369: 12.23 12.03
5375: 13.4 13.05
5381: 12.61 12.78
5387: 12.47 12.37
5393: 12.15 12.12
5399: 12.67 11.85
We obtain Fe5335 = 2.3 AA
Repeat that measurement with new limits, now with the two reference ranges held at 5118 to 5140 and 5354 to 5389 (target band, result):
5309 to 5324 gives -0.38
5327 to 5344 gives 0.26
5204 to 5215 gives 0.27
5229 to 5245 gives -0.15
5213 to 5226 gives -0.15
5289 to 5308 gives -0.53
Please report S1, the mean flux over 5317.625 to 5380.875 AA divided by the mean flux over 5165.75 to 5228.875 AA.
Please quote 1.1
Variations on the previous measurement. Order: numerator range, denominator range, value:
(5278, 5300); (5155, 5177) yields 1.18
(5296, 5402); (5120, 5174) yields 1.07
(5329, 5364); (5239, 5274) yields 1.04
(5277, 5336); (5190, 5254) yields 1.02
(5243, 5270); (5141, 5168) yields 1.03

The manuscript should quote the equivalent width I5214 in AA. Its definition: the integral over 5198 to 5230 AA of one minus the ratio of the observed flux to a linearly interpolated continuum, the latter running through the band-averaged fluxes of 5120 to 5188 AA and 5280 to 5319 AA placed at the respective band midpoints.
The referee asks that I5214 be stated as -0.3 AA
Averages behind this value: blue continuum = 11.7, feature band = 12.4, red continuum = 13.1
